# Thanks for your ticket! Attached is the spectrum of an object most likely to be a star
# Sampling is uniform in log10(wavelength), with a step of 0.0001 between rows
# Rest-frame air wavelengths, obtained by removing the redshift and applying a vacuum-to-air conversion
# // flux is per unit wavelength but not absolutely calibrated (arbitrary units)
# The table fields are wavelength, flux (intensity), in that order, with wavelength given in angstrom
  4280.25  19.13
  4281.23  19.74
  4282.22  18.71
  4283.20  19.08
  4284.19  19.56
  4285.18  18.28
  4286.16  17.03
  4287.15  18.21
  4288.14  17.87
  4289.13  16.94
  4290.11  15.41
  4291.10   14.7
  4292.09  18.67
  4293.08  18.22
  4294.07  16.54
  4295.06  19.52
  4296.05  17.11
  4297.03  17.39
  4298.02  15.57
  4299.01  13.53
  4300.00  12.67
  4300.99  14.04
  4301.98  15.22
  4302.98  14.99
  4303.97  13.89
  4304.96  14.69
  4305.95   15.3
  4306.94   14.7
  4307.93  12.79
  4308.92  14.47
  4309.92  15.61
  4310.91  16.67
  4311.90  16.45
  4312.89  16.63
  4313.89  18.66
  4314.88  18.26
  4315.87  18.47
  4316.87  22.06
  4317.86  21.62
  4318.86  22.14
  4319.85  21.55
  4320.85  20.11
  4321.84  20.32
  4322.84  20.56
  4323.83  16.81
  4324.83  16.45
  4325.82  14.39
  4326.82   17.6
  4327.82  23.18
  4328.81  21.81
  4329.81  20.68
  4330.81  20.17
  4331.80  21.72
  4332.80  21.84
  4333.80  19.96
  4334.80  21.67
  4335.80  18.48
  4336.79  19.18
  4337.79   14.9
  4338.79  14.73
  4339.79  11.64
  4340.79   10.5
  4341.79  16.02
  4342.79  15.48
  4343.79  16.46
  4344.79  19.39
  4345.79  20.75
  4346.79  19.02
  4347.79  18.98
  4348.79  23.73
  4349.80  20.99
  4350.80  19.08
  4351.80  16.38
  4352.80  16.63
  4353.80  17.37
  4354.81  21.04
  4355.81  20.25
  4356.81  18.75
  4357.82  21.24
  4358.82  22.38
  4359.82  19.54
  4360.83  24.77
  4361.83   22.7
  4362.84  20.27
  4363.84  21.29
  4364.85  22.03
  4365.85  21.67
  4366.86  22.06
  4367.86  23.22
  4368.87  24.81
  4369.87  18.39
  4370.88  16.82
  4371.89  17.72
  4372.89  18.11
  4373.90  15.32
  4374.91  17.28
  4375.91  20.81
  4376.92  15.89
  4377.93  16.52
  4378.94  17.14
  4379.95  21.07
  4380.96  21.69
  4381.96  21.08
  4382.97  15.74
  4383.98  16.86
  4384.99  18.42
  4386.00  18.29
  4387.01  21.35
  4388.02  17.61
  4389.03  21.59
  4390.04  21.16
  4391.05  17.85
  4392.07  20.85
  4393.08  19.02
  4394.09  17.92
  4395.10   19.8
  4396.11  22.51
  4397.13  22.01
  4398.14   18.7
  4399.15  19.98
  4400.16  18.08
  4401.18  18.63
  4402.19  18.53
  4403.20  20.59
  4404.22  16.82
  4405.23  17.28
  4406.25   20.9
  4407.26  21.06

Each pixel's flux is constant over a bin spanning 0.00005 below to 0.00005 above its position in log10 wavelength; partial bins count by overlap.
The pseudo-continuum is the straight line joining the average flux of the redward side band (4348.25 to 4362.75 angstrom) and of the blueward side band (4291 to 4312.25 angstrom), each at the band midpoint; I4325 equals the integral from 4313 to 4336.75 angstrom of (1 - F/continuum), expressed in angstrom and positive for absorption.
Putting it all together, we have -3.0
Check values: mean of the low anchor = 15.6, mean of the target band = 19.9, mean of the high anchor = 20.3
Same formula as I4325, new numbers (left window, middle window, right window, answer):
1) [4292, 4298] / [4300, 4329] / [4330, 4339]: 1.74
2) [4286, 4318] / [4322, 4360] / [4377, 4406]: -2.33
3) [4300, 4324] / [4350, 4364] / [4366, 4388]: -1.25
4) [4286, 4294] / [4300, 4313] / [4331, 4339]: 2.18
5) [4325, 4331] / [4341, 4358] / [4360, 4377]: 0.99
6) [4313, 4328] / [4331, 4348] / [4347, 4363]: 1.80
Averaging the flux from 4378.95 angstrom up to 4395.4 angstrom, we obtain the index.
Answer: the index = 19.3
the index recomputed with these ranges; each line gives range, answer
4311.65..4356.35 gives 18.8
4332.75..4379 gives 19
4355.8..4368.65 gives 21.7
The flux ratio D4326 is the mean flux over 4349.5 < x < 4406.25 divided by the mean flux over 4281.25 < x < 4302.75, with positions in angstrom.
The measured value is 1.2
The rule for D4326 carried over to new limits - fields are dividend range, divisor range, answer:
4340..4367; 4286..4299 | 1.14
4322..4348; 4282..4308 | 1.11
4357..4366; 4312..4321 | 1.10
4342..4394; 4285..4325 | 1.14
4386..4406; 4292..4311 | 1.26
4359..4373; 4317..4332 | 1.06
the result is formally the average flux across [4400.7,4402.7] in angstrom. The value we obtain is 18.7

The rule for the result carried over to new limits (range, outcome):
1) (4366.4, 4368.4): 22.7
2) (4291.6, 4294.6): 17.8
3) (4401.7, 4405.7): 18.3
